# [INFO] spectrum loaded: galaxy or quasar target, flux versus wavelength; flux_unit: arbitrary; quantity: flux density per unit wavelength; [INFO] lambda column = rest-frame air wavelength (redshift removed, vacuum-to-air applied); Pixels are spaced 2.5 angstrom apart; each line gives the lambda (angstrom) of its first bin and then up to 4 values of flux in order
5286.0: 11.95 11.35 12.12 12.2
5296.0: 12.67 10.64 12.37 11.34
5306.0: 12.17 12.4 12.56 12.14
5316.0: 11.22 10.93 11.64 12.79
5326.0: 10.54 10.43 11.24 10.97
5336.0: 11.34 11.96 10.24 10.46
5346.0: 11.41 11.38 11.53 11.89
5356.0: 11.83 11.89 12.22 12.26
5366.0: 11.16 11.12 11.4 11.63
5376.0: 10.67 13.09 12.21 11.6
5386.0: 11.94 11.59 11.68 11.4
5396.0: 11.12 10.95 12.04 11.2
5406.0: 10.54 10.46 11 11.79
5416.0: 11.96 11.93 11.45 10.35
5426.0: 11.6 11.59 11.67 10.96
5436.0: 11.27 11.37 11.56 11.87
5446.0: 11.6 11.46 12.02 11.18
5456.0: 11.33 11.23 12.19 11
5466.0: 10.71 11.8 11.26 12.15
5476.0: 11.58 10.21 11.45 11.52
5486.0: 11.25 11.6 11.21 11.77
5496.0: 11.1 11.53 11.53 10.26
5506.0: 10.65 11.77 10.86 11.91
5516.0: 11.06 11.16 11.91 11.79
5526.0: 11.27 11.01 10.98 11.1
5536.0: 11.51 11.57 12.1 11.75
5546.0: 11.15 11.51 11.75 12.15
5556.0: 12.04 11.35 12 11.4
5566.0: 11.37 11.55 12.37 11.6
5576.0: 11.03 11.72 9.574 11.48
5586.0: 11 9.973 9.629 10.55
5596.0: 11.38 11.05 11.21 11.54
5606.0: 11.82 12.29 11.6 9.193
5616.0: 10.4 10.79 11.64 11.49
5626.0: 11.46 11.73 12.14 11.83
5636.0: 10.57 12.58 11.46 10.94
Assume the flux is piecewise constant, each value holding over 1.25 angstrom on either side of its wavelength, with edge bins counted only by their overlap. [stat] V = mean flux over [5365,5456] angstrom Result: 11.5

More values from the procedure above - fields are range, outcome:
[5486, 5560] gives 11.4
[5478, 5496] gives 11.3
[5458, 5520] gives 11.3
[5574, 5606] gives 10.9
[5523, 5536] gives 11.2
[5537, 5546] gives 11.7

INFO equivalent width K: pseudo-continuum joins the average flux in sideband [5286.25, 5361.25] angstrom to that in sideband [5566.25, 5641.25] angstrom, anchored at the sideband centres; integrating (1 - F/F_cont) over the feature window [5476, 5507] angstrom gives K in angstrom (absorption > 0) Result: 0.48 angstrom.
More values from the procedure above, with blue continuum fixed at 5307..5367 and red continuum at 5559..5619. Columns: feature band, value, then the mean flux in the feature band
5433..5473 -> -0.4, 11.4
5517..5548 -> -0.7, 11.4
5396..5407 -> 0.2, 11.2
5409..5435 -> 0.0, 11.4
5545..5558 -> -0.6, 11.7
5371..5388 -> -0.5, 11.8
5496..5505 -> 0.1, 11.1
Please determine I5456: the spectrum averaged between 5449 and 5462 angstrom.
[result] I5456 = 11.6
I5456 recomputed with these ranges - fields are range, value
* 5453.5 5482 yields 11.3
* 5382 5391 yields 11.7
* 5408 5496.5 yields 11.4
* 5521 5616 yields 11.3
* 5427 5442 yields 11.4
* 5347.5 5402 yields 11.7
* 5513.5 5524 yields 11.5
